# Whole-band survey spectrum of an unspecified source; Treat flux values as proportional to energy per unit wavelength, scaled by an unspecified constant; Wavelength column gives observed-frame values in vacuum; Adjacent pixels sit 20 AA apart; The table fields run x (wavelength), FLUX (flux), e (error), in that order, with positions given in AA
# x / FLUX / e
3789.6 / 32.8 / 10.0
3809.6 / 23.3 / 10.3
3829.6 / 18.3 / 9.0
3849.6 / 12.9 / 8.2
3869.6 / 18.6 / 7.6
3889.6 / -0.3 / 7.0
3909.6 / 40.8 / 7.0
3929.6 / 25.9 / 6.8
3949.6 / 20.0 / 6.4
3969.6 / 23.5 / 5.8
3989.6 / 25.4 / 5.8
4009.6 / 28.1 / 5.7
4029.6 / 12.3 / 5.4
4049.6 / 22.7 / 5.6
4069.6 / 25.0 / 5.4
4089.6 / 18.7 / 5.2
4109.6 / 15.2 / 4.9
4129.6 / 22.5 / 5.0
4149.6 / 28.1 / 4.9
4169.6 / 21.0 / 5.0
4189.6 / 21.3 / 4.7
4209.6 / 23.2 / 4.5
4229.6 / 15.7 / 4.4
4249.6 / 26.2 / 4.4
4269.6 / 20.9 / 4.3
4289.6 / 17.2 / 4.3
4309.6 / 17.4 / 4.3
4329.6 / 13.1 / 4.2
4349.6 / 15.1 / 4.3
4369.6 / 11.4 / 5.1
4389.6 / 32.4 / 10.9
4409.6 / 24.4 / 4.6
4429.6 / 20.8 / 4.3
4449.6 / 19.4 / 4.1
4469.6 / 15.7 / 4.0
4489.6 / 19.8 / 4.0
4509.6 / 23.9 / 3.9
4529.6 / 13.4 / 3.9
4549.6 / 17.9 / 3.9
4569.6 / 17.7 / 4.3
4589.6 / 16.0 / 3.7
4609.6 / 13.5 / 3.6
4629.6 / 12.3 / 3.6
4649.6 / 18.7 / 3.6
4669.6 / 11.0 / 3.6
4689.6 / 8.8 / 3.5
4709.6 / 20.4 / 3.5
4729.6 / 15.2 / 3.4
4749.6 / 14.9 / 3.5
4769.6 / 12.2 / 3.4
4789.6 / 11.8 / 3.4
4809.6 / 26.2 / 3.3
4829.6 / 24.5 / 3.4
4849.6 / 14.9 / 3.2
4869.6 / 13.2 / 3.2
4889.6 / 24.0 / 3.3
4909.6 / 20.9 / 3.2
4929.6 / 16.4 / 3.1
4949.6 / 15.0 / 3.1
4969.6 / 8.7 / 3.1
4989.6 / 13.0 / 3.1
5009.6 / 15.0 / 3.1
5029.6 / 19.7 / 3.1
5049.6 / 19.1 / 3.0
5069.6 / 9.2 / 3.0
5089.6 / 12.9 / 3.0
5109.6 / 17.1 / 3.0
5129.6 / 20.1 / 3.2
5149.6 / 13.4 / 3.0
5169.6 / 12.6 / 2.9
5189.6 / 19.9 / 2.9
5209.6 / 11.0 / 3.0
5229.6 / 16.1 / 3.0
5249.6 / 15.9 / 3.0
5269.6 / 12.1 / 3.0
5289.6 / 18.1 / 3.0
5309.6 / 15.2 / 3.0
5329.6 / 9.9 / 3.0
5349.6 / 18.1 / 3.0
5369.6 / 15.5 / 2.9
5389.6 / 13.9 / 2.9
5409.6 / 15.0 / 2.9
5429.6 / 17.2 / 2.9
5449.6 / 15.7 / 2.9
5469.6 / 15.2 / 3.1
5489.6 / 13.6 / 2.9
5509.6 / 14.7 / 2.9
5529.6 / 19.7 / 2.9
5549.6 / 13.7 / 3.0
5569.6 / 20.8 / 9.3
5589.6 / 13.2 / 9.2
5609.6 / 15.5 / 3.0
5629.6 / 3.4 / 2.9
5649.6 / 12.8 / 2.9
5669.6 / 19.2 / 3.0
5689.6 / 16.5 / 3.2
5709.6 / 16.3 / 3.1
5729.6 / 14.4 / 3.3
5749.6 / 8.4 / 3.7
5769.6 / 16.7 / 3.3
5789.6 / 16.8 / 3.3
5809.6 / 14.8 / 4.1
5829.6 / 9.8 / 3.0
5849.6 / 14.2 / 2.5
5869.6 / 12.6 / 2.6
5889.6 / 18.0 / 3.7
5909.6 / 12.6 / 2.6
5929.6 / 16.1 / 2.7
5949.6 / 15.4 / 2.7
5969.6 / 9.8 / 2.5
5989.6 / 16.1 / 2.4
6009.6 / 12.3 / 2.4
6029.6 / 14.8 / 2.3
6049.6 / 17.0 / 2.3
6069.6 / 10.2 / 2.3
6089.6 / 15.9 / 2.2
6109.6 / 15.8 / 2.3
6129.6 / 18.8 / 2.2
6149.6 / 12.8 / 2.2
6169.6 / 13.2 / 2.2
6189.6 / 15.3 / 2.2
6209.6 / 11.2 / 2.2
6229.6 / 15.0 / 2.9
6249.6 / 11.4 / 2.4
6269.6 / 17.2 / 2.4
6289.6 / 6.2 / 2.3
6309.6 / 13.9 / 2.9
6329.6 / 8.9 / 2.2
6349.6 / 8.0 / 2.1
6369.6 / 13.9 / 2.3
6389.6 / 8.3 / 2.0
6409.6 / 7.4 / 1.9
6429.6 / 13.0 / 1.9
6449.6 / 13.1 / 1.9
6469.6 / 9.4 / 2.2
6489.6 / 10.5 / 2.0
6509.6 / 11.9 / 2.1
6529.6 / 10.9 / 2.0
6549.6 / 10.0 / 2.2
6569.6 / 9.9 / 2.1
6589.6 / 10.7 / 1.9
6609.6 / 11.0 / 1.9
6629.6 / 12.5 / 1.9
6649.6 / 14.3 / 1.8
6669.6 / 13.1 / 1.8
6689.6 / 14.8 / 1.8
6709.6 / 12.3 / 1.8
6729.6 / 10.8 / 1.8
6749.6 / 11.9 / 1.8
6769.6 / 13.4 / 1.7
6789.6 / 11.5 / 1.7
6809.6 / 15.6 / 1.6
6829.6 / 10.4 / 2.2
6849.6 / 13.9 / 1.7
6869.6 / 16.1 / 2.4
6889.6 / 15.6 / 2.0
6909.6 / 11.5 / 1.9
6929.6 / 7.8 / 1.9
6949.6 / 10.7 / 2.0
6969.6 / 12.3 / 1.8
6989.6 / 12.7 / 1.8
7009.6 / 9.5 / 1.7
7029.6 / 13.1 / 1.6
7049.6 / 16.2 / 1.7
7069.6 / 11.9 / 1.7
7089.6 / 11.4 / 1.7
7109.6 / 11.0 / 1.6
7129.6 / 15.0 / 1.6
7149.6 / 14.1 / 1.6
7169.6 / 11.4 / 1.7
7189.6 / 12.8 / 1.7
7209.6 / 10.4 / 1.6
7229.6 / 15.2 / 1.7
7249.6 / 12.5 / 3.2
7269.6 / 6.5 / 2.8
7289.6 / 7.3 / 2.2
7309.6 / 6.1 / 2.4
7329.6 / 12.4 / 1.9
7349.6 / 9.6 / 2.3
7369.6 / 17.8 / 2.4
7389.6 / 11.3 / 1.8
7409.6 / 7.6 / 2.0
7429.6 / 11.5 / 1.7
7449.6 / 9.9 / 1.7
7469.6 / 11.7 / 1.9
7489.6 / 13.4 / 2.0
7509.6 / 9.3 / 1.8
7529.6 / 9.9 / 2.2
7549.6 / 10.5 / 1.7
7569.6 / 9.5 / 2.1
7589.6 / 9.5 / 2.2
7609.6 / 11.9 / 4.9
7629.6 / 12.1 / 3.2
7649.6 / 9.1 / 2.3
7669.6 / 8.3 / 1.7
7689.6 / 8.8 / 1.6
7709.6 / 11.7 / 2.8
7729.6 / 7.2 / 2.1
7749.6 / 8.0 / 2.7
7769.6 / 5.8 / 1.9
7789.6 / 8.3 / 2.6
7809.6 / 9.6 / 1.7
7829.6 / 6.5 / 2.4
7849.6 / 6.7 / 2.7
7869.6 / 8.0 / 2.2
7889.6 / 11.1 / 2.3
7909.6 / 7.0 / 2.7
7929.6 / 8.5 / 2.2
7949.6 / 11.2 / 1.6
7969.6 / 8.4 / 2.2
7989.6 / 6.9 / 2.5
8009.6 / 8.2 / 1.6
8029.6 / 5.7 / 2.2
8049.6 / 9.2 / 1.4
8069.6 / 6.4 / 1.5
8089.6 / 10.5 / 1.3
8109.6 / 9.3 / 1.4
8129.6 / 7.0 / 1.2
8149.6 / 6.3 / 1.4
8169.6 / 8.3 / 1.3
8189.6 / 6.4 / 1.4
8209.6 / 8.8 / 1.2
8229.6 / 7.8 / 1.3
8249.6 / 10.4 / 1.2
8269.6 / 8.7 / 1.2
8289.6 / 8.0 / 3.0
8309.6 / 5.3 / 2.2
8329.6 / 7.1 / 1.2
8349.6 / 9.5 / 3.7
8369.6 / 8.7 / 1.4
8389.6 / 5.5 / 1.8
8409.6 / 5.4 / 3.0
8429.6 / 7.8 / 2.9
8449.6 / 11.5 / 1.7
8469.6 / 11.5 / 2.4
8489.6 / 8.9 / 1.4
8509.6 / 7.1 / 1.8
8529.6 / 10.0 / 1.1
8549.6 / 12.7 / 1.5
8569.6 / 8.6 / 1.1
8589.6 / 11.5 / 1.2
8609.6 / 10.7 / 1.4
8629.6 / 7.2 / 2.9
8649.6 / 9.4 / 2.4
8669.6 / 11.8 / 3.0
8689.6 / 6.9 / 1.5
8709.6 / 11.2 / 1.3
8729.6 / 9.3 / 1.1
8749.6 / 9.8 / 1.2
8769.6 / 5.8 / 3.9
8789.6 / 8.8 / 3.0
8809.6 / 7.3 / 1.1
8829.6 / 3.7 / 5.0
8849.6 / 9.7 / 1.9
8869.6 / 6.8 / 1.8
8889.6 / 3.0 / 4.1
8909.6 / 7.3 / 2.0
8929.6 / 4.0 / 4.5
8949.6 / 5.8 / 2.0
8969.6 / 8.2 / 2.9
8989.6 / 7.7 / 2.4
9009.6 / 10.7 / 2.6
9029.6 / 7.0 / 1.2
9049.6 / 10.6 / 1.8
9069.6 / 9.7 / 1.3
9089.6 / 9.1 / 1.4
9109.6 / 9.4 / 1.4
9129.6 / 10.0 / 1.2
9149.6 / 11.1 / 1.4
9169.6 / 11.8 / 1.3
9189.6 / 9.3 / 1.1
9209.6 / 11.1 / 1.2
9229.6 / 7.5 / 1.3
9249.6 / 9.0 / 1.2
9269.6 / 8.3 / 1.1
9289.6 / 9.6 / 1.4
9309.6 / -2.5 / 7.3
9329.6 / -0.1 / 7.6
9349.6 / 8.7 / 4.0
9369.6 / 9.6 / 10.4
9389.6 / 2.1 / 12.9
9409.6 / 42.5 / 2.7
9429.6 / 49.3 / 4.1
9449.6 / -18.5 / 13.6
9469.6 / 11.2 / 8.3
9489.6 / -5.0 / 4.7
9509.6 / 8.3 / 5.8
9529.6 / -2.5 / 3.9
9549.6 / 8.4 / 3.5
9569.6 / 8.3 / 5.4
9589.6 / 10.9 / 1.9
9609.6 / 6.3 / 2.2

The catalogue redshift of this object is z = 1.53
